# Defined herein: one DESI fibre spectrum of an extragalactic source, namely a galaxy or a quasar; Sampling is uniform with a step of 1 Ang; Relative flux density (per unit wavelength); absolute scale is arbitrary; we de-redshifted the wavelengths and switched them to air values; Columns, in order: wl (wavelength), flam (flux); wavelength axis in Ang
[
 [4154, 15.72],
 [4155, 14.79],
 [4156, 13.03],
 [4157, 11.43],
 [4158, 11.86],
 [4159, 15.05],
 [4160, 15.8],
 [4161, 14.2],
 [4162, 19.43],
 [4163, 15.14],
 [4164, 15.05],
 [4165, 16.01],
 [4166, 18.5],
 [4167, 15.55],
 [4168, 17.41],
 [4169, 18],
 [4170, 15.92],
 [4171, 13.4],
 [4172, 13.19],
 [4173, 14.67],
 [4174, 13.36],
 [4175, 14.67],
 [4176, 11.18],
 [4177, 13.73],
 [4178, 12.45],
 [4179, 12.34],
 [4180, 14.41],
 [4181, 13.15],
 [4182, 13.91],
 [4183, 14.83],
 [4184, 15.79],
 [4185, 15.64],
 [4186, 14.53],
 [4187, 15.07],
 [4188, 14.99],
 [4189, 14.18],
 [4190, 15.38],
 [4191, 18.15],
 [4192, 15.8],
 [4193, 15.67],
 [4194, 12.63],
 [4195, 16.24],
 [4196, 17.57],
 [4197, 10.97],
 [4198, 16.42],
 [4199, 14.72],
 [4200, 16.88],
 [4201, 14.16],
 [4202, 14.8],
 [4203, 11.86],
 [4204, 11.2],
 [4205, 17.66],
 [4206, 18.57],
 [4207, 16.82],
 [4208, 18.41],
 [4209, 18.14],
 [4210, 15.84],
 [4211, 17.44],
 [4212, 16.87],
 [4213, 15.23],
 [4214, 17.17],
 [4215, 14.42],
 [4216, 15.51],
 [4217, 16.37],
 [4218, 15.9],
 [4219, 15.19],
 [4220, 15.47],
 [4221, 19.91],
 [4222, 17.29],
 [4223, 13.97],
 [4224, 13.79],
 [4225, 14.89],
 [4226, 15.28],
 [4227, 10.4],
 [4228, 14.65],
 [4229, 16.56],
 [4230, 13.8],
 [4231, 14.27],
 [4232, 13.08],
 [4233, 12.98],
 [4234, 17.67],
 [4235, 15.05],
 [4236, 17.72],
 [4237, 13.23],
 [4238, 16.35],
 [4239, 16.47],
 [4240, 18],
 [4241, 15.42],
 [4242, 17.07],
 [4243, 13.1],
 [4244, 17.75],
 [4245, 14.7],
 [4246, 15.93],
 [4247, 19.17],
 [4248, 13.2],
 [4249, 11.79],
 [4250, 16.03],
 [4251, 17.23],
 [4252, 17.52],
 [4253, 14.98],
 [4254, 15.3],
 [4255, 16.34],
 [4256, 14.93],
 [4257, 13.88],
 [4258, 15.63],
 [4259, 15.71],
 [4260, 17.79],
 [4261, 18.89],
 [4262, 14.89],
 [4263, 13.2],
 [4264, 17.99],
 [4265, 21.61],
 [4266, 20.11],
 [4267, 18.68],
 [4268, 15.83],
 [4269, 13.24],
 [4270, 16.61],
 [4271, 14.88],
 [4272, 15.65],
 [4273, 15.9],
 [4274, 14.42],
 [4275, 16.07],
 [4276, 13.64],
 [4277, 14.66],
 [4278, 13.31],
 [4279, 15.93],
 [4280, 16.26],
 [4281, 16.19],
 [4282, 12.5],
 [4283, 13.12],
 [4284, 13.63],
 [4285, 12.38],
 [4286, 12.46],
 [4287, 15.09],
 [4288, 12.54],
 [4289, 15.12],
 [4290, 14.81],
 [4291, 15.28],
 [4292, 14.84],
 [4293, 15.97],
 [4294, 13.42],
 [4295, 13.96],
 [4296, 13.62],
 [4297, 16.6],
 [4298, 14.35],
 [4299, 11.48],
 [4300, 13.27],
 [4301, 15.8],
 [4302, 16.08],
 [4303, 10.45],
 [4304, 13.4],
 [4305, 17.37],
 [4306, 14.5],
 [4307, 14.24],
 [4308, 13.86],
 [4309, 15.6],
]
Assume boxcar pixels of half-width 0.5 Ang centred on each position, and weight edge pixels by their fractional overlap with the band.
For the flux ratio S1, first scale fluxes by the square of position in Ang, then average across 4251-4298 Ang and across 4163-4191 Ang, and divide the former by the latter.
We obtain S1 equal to 1.09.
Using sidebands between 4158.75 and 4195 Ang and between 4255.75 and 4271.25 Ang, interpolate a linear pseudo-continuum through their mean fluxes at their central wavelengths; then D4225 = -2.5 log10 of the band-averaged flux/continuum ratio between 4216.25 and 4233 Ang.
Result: 0.060 mag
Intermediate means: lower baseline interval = 15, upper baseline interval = 16.5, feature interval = 15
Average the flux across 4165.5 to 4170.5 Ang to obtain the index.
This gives 17.1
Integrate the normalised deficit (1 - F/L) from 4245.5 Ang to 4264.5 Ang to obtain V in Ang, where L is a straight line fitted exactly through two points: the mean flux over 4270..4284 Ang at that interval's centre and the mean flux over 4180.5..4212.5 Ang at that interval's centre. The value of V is -1.0 Ang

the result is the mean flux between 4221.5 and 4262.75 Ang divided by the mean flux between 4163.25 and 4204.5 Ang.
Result 1.0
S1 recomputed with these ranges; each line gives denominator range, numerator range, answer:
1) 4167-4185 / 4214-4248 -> 1.11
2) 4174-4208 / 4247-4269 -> 1.14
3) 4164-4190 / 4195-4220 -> 1.09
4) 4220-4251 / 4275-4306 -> 0.95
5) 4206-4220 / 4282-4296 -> 0.88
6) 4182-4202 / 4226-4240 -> 1.00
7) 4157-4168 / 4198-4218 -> 1.05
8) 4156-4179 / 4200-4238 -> 1.08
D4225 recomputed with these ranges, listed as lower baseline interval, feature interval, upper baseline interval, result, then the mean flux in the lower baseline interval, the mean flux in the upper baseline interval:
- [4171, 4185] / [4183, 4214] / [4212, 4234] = -0.09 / 13.7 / 15.2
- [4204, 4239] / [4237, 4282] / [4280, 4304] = -0.08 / 15.7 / 14.1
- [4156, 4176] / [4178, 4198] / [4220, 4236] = 0.02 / 15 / 15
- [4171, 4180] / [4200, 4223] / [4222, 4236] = -0.14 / 13.3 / 14.6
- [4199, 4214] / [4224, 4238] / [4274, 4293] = 0.06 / 16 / 14.4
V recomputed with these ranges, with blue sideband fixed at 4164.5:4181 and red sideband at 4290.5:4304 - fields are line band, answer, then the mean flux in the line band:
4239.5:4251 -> -1.07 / 15.7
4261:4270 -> -1.71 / 17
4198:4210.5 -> -1.08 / 15.8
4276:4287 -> 0.15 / 14.1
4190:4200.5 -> -0.68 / 15.5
